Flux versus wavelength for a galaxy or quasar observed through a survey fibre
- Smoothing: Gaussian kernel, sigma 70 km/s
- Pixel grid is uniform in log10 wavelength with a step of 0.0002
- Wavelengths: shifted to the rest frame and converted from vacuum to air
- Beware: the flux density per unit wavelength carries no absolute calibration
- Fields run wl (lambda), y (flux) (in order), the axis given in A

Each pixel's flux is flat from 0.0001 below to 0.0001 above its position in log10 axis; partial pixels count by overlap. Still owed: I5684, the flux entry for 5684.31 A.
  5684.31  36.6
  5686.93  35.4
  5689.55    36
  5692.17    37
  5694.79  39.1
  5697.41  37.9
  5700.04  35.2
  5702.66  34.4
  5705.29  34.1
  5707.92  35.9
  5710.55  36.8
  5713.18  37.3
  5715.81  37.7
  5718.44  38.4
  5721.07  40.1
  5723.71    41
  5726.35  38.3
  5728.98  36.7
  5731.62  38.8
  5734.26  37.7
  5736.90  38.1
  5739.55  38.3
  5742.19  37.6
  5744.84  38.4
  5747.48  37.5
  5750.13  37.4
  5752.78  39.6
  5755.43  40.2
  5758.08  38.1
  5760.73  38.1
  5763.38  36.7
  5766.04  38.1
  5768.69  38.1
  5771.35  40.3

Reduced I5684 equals 36.6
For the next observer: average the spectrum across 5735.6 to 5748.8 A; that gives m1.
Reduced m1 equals 38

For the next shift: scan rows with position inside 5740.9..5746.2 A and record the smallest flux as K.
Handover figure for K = 37.6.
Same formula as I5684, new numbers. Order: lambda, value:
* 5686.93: 35.4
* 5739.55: 38.3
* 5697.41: 37.9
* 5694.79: 39.1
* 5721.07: 40.1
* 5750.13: 37.4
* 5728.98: 36.7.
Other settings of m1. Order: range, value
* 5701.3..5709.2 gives 34.8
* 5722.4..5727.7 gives 39.7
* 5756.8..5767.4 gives 37.8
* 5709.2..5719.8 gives 37.6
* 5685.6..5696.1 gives 36.9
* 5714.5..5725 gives 39.3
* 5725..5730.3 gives 37.5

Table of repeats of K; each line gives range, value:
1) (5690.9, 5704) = 34.4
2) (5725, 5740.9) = 36.7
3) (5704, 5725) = 34.1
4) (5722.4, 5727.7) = 38.3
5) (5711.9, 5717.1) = 37.3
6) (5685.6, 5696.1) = 35.4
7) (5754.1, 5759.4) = 38.1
